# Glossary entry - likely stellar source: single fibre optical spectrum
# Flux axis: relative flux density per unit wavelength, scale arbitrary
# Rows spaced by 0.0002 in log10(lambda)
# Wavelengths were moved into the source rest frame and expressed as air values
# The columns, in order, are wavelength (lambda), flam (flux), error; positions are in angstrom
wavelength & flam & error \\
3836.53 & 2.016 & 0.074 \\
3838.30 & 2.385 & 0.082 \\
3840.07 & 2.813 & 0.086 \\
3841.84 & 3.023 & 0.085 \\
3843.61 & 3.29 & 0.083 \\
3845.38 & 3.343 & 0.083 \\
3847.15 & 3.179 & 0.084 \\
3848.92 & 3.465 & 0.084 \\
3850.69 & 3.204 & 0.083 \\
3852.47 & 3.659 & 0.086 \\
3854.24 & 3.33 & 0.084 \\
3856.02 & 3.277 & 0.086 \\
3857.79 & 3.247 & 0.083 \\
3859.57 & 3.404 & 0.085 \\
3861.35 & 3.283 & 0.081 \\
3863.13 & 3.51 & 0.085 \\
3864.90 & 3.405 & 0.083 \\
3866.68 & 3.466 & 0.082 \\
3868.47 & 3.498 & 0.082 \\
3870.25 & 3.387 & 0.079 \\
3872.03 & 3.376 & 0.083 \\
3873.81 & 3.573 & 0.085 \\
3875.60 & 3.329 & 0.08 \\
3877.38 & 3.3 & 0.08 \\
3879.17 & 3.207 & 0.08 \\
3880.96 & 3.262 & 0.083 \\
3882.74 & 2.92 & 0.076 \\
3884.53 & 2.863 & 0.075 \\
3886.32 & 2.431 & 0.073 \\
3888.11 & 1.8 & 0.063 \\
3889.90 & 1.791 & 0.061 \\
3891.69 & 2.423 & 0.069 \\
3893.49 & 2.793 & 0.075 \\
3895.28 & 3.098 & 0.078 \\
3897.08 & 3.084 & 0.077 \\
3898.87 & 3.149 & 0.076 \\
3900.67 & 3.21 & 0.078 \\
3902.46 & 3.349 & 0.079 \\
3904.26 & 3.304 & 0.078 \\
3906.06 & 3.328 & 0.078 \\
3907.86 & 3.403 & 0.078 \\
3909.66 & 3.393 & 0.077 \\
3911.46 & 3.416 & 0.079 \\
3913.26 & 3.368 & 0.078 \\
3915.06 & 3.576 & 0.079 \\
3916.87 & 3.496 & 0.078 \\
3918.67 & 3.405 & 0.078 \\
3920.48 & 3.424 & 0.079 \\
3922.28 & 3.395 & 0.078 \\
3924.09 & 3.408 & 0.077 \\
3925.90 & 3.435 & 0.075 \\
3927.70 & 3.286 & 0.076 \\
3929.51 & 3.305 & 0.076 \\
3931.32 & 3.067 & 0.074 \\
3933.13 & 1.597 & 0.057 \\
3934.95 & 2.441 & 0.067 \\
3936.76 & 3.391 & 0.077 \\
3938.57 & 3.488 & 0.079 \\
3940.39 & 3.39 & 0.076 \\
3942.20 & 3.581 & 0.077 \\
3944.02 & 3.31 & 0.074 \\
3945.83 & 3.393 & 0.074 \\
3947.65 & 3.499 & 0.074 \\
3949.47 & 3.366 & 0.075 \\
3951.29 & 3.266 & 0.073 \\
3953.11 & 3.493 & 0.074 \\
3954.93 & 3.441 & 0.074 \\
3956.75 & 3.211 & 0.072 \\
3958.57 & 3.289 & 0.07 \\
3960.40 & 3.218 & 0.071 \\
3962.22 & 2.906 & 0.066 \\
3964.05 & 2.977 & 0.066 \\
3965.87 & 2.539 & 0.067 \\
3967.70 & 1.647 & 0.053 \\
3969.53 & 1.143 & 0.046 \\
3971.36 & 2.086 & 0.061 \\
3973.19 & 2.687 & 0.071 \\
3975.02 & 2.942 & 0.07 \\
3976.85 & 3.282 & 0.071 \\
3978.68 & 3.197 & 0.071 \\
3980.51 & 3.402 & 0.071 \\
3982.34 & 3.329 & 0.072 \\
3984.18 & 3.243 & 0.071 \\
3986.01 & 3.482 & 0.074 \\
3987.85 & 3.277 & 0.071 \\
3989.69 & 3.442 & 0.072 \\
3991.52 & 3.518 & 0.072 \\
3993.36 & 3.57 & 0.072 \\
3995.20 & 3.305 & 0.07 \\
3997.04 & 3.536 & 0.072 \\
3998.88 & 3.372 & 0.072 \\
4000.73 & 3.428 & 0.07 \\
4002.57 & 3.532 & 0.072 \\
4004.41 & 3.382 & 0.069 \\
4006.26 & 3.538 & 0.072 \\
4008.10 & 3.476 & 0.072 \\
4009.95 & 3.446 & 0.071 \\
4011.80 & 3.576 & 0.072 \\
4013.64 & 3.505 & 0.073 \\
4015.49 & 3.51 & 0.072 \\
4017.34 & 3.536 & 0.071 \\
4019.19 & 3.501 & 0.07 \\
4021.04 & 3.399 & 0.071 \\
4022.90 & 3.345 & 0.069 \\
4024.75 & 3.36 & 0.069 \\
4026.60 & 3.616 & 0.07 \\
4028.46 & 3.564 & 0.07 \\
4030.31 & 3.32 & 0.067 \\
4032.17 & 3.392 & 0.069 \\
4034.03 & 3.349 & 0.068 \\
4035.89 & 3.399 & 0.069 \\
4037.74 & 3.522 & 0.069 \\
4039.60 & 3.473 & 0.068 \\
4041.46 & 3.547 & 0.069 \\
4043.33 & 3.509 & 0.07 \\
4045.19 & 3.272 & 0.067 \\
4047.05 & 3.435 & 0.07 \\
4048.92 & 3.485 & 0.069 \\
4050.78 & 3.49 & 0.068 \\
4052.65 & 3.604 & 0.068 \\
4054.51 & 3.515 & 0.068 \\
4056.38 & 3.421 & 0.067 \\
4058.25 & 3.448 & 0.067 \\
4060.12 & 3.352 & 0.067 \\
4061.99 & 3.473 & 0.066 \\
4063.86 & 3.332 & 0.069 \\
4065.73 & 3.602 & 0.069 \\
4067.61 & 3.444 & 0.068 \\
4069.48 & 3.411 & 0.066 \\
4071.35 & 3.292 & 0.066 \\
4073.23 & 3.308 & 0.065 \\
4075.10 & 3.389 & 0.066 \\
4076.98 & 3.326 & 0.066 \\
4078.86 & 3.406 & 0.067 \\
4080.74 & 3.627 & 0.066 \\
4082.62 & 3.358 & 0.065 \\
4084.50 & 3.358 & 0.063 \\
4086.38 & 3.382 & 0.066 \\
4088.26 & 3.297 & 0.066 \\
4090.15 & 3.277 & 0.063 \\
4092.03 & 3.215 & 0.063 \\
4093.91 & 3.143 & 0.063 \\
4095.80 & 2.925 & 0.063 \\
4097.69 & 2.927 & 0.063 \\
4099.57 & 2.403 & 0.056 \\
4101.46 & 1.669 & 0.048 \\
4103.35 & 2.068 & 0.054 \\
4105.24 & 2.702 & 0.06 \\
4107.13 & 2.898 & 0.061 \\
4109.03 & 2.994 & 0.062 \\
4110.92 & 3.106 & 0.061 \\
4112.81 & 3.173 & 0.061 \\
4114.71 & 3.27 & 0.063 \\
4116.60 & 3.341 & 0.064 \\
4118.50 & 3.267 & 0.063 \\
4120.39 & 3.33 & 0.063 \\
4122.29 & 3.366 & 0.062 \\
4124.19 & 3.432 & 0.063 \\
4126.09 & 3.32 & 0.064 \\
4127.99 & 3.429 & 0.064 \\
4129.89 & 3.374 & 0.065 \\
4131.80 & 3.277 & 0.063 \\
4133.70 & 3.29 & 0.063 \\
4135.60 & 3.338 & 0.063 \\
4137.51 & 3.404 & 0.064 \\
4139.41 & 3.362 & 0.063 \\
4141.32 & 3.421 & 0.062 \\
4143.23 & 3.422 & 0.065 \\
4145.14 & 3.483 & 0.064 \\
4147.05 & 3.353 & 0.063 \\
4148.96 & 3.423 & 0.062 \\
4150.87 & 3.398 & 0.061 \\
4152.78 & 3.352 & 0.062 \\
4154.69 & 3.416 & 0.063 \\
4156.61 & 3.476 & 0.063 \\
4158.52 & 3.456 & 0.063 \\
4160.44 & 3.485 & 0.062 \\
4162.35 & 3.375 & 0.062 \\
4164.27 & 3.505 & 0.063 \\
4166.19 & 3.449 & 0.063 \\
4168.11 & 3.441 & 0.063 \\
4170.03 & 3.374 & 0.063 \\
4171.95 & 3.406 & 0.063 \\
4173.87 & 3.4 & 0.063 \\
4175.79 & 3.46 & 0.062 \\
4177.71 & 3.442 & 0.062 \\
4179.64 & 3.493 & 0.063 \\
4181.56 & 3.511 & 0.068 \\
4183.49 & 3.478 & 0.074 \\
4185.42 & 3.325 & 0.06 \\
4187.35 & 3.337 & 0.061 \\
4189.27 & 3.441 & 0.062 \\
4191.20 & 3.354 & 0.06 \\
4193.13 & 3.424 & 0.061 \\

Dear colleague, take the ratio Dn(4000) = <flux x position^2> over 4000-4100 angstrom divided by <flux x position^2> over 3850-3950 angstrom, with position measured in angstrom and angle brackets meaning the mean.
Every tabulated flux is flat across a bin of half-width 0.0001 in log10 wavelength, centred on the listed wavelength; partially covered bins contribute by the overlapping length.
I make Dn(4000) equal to 1.14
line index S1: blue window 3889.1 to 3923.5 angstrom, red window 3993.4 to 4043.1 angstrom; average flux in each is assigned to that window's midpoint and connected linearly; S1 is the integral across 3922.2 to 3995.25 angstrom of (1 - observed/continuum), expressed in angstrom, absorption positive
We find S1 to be 4.8 angstrom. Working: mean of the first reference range 3.19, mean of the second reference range 3.46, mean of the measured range 3.1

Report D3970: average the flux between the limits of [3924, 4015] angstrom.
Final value 3.17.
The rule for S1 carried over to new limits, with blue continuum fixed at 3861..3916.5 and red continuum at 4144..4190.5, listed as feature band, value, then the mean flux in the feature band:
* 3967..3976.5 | 3.1 angstrom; 2.18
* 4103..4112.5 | 1.5 angstrom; 2.82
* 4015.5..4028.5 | -0.8 angstrom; 3.47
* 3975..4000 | -0.9 angstrom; 3.37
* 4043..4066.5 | -1.0 angstrom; 3.46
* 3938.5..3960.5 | -1.2 angstrom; 3.38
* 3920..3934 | 0.3 angstrom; 3.11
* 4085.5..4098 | 0.6 angstrom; 3.18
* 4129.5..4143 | 0.2 angstrom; 3.35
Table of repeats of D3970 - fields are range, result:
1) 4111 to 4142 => 3.33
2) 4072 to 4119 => 3.07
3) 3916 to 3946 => 3.22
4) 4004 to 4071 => 3.46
